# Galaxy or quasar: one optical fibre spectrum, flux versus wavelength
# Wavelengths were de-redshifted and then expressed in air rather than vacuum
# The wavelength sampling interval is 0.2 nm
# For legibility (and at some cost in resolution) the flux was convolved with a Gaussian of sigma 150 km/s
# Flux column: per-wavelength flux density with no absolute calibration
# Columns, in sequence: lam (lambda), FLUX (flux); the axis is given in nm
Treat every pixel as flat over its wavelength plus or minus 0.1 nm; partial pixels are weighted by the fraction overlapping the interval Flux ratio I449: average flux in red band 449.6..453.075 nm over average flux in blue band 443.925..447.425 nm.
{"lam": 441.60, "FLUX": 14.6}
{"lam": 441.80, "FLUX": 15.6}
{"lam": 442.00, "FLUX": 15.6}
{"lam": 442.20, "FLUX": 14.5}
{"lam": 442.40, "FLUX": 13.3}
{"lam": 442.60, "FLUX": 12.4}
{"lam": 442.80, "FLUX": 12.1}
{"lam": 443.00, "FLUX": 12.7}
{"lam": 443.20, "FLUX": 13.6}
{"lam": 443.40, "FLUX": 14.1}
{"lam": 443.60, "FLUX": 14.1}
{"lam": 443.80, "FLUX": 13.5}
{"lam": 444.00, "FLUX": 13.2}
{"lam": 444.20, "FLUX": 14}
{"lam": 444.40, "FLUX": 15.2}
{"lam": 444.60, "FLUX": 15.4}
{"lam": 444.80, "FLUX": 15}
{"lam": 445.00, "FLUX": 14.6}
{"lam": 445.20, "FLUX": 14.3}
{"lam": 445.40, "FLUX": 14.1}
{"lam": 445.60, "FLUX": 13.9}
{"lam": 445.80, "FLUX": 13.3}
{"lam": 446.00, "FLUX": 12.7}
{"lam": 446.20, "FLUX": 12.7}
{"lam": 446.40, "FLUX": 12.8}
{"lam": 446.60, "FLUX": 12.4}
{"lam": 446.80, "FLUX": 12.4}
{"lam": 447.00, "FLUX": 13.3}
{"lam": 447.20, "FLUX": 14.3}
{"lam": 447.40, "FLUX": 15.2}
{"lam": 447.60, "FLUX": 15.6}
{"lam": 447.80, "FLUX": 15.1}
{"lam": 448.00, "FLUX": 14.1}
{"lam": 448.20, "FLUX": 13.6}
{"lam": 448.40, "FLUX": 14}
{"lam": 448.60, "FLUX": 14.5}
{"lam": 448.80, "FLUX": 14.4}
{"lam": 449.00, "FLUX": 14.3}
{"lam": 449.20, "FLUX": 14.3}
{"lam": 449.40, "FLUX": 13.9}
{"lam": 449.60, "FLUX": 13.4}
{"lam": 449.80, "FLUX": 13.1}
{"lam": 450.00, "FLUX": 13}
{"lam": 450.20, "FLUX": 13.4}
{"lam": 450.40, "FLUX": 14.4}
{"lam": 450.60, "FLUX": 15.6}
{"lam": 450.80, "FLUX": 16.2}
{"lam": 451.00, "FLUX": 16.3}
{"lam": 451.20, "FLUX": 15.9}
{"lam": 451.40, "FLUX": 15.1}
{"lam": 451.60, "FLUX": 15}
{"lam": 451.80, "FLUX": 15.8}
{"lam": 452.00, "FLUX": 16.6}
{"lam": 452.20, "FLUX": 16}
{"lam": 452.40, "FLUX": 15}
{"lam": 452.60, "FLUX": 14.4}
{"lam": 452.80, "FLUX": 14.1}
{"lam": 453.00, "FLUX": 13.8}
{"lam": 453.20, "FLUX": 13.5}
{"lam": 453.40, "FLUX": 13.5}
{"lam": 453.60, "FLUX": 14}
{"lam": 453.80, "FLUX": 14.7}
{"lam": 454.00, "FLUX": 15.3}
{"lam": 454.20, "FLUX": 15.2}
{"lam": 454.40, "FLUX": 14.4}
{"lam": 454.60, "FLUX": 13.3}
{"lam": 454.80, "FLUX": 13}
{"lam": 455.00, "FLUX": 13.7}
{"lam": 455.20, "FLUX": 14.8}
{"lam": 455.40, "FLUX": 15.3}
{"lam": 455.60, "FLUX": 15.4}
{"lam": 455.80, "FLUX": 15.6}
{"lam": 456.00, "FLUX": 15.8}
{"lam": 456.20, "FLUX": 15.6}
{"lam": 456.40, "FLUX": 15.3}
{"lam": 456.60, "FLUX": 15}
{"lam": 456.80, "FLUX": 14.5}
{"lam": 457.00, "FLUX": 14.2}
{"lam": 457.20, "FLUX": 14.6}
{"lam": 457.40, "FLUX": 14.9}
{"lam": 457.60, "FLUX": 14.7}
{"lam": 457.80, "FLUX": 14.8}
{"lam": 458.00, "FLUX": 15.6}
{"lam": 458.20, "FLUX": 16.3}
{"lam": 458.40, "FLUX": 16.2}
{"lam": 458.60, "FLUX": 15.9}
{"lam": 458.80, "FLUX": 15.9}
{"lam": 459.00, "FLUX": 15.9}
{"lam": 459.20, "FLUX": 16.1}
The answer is 1.08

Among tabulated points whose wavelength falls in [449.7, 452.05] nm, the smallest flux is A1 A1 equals 13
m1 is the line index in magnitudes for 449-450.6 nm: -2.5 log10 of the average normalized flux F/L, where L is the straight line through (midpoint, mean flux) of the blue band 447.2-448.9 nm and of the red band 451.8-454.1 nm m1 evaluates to 0.06 mag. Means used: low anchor 14.5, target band 13.8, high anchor 14.7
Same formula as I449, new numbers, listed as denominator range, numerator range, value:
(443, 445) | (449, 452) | 1.04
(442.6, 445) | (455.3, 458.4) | 1.10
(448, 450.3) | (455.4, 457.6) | 1.09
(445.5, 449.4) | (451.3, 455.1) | 1.05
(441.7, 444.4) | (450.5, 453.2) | 1.11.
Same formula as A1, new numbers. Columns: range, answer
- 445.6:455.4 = 12.4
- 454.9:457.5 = 13.7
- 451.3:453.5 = 13.5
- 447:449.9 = 13.1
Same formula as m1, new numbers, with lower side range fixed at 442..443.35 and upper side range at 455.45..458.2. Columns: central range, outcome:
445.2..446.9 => 0.051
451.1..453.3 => -0.036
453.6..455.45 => 0.035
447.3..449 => -0.040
